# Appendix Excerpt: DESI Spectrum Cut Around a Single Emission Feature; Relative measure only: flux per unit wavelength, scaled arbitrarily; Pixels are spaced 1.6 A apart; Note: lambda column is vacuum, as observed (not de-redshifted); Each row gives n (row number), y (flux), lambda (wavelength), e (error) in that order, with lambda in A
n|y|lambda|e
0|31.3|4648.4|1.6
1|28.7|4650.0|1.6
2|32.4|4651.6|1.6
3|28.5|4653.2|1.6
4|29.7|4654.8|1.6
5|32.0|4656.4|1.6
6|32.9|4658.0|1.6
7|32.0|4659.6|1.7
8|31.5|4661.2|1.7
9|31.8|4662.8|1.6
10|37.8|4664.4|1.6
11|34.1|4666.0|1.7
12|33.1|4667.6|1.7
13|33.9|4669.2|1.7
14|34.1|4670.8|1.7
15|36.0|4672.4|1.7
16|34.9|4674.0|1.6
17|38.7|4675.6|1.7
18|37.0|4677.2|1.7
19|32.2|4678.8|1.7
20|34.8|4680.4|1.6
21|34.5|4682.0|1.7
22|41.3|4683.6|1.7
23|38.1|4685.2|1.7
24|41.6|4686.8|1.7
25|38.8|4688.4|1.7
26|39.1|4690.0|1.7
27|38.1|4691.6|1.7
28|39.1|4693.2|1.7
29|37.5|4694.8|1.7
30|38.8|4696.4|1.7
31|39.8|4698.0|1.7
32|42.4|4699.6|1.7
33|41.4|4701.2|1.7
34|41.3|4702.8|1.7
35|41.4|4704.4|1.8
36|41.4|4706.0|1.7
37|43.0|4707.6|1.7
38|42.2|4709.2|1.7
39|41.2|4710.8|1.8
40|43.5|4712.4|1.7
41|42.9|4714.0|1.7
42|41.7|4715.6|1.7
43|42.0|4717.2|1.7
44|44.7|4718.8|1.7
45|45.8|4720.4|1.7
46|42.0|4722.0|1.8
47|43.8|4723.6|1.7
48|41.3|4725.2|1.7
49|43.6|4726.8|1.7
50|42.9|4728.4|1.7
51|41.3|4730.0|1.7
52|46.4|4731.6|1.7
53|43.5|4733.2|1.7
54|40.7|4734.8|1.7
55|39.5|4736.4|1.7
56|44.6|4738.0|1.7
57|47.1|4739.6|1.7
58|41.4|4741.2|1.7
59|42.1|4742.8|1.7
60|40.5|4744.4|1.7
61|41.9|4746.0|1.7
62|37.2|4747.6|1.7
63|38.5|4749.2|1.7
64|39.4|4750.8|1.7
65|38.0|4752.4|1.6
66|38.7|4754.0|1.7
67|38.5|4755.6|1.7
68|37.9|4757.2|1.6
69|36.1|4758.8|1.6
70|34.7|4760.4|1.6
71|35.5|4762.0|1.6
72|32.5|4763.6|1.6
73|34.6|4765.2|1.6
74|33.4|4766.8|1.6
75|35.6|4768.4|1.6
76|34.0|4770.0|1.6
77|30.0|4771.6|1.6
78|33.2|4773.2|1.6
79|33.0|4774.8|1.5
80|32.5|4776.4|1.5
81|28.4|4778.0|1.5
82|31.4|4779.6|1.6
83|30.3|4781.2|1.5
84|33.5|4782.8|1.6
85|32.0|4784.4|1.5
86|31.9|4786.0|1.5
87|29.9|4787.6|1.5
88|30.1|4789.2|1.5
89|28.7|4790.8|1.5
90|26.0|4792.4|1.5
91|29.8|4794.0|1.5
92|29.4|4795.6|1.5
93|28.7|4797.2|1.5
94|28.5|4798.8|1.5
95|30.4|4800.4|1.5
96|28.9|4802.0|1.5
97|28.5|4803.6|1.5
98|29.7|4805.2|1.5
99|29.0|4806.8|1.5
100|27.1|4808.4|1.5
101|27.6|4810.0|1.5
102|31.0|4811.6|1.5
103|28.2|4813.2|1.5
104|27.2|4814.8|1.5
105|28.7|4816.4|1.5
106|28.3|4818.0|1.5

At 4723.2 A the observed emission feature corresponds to C III]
